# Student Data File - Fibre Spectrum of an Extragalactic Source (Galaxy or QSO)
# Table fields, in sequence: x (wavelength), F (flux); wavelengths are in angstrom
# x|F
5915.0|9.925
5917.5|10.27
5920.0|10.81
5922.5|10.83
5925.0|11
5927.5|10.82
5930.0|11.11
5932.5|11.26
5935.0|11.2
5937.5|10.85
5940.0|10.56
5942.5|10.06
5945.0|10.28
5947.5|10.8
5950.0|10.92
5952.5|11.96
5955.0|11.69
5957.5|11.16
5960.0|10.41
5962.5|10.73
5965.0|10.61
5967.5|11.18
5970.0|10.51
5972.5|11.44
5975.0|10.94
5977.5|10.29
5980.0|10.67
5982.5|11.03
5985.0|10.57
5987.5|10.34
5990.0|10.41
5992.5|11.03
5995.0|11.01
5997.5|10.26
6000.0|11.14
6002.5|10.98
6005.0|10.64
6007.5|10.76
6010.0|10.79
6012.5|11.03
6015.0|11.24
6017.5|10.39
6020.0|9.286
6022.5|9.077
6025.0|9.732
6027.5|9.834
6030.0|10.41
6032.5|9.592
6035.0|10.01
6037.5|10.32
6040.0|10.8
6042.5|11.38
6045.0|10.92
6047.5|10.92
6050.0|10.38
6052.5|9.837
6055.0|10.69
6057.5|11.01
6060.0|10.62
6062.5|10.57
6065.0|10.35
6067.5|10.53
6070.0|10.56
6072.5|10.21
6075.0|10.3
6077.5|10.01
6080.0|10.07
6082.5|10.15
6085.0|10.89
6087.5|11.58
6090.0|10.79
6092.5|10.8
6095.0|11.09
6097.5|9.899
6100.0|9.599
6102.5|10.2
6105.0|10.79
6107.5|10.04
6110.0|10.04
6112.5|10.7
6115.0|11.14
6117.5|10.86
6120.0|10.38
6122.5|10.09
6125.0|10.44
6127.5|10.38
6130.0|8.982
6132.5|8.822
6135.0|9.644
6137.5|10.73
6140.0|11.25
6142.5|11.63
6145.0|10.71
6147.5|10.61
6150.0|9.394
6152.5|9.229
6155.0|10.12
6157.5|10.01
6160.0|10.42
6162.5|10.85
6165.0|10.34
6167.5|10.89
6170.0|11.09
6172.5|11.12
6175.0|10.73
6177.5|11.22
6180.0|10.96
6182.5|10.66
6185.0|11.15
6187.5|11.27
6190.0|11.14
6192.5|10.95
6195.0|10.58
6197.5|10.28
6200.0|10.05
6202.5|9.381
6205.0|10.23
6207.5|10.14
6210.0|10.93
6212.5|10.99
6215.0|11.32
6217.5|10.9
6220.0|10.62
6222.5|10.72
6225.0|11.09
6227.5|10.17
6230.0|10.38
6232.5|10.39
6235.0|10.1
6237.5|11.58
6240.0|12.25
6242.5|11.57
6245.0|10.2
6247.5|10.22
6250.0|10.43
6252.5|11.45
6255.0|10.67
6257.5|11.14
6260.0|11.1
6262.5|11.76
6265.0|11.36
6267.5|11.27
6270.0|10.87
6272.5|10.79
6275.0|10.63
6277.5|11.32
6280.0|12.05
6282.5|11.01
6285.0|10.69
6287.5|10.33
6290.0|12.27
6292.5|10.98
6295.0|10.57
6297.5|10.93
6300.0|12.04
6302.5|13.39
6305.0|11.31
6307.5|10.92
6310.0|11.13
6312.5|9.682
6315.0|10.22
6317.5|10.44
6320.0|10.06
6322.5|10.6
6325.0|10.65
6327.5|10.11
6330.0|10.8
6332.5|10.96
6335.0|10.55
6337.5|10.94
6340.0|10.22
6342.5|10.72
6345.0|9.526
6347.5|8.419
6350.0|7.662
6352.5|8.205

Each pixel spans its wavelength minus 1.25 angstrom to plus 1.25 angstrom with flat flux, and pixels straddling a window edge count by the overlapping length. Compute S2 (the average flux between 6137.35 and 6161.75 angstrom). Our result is 10.4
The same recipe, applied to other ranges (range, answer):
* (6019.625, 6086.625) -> 10.3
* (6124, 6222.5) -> 10.5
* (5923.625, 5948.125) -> 10.8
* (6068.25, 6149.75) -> 10.4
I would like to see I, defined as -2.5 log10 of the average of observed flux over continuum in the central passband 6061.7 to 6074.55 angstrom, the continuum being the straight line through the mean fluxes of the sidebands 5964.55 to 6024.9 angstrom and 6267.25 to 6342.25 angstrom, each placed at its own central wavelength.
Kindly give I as 0.03 mag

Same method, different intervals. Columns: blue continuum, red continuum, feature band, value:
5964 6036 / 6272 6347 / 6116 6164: 0.04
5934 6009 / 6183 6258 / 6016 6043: 0.08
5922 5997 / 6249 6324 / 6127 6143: 0.09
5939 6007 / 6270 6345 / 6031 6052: 0.03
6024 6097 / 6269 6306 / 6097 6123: 0.03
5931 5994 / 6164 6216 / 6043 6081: 0.03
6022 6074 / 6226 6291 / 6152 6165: 0.05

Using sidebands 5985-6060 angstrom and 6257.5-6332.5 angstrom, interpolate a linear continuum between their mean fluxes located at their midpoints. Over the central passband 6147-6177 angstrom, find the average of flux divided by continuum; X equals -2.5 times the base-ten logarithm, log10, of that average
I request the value 0.04 mag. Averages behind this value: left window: 10.5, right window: 11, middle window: 10.4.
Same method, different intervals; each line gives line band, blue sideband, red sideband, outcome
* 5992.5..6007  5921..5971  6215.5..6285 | 0.01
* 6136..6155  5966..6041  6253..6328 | 0.03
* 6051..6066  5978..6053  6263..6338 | 0.01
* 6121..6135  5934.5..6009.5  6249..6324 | 0.12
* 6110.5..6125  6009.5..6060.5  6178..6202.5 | 0.00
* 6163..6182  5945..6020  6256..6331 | 0.00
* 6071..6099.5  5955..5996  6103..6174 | 0.00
